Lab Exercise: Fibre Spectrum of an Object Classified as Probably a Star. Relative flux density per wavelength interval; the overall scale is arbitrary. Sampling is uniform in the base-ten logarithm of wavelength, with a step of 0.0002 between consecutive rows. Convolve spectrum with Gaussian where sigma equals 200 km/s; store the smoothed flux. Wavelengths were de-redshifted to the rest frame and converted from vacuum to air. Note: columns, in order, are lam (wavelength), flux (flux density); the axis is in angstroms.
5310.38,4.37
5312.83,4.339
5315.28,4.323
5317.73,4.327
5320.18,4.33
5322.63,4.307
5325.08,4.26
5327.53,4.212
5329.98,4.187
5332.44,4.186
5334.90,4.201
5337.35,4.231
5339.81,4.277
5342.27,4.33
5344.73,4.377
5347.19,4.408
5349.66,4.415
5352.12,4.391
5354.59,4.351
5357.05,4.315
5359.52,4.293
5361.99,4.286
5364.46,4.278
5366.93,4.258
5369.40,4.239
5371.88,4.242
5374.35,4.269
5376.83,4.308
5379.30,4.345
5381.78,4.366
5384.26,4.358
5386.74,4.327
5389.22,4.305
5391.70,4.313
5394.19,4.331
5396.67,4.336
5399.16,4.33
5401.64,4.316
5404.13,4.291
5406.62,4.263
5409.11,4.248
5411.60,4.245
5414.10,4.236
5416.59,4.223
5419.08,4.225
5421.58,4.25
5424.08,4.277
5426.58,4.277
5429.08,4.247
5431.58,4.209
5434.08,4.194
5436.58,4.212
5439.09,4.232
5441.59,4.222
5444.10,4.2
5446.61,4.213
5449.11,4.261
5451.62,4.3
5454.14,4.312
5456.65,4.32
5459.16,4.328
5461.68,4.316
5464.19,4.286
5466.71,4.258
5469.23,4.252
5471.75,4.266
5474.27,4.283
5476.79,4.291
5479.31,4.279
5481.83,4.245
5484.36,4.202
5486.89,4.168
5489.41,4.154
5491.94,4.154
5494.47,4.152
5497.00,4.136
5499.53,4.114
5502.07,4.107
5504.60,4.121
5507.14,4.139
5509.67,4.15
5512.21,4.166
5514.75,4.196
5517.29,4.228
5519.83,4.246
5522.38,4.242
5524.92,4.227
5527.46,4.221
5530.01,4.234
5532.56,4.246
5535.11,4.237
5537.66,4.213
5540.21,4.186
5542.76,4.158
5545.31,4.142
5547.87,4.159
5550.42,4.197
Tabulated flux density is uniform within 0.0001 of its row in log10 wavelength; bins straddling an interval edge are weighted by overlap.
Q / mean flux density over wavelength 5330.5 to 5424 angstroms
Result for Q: 4.29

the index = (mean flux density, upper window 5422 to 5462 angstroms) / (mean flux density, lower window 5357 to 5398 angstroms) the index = 0.99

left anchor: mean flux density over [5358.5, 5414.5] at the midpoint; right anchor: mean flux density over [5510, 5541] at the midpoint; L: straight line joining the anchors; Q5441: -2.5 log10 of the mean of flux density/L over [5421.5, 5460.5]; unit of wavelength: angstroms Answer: 0.00 mag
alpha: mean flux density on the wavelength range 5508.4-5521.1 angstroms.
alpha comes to 4.2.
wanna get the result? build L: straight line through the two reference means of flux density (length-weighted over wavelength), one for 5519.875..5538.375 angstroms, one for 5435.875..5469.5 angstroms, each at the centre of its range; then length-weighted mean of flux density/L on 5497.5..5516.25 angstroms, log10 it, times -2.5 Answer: 0.026 mag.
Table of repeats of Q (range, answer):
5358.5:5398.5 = 4.3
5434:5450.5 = 4.22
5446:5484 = 4.28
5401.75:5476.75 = 4.26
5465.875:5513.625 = 4.19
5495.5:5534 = 4.18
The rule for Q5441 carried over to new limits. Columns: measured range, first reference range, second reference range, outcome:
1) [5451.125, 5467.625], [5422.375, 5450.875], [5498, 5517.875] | -0.024 mag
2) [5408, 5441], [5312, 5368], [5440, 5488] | 0.010 mag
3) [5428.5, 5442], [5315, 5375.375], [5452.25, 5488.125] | 0.015 mag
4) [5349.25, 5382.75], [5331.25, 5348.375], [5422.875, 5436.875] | -0.009 mag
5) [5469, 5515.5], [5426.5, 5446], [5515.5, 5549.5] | 0.007 mag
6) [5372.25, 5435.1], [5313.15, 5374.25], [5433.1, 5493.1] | -0.003 mag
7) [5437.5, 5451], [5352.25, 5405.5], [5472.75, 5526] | 0.004 mag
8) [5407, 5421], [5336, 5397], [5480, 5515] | 0.006 mag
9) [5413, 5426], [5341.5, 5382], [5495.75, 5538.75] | 0.007 mag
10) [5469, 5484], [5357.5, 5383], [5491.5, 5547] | -0.014 mag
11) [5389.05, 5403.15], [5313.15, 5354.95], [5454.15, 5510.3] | -0.014 mag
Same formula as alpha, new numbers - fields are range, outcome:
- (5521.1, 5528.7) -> 4.23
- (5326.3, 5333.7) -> 4.19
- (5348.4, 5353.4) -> 4.4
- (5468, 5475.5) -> 4.27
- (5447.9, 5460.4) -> 4.3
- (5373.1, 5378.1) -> 4.29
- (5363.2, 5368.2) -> 4.27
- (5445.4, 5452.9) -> 4.26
